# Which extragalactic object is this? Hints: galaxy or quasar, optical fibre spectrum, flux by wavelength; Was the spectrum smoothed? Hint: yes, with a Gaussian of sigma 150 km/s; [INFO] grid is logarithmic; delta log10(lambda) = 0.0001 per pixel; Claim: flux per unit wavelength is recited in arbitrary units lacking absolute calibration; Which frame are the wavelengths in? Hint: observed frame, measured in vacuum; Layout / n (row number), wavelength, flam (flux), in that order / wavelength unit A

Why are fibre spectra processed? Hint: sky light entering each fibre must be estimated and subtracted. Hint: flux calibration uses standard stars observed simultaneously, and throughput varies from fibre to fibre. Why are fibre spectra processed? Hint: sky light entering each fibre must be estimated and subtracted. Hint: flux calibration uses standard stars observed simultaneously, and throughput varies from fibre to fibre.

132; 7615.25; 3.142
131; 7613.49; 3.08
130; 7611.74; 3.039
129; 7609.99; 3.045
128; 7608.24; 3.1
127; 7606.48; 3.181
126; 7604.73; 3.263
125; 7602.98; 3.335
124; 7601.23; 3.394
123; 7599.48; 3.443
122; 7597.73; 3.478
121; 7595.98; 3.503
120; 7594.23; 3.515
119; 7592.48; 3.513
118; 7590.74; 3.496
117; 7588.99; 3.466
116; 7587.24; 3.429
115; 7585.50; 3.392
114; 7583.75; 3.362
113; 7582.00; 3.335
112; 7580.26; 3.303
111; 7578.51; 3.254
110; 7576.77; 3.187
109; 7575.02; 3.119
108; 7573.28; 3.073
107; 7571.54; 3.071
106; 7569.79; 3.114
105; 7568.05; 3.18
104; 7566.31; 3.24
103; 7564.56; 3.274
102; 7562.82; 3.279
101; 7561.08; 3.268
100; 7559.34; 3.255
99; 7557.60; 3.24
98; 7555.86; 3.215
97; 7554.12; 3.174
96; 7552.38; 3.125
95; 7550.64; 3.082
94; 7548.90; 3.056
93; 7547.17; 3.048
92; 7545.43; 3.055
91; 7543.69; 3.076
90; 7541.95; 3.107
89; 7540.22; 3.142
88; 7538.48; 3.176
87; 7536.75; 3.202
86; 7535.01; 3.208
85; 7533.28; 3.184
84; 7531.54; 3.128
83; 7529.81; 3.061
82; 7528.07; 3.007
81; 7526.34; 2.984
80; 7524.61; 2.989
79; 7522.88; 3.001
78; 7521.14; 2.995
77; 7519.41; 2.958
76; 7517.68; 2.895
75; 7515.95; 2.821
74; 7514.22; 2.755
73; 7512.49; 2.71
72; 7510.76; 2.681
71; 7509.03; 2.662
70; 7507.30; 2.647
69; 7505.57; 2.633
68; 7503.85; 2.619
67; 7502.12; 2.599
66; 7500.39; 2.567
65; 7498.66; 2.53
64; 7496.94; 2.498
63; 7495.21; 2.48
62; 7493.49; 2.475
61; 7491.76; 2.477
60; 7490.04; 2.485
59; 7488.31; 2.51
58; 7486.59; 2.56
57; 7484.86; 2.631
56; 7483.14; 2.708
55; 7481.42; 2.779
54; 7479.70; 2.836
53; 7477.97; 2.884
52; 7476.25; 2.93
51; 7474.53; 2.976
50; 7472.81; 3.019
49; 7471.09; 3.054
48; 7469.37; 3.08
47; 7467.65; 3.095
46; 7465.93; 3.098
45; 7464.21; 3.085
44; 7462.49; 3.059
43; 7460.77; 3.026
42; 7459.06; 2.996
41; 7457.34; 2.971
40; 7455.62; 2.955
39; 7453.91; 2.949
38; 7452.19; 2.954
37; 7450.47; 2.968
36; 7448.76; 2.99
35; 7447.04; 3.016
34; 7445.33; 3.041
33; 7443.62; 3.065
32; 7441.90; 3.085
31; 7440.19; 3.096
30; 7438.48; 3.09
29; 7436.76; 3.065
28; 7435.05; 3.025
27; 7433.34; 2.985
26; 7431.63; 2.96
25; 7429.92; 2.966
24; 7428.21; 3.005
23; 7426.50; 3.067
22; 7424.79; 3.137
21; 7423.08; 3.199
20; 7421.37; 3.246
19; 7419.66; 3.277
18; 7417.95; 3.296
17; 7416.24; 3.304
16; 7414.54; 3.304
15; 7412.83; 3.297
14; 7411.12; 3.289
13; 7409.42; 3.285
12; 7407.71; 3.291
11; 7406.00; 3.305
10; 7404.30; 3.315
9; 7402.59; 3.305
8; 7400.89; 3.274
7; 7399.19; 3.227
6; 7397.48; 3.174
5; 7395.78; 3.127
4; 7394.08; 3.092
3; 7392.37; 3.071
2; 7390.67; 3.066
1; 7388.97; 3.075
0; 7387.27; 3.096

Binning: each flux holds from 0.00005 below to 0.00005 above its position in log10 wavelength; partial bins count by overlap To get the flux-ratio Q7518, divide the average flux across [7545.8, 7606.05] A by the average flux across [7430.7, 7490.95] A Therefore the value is 1.1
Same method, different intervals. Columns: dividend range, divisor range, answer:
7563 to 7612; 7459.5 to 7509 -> 1.19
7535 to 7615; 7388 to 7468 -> 1.04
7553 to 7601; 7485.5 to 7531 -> 1.22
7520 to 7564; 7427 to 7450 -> 1.03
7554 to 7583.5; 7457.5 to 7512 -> 1.16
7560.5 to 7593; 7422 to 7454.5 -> 1.08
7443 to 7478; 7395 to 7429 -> 0.93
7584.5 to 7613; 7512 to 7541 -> 1.11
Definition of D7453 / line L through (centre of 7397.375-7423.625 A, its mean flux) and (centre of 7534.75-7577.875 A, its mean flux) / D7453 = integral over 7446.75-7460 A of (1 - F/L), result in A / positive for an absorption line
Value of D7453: 1.1 A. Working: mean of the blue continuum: 3.28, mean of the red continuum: 3.16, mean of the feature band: 2.97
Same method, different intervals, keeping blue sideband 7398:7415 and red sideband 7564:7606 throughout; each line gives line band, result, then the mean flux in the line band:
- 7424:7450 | 2.00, 3.04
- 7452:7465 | 1.16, 3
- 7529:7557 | 1.56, 3.13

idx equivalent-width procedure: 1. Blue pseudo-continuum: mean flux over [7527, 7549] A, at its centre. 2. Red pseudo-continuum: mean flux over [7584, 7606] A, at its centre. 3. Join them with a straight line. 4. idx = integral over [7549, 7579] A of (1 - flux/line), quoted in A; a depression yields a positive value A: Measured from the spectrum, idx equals 0.7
